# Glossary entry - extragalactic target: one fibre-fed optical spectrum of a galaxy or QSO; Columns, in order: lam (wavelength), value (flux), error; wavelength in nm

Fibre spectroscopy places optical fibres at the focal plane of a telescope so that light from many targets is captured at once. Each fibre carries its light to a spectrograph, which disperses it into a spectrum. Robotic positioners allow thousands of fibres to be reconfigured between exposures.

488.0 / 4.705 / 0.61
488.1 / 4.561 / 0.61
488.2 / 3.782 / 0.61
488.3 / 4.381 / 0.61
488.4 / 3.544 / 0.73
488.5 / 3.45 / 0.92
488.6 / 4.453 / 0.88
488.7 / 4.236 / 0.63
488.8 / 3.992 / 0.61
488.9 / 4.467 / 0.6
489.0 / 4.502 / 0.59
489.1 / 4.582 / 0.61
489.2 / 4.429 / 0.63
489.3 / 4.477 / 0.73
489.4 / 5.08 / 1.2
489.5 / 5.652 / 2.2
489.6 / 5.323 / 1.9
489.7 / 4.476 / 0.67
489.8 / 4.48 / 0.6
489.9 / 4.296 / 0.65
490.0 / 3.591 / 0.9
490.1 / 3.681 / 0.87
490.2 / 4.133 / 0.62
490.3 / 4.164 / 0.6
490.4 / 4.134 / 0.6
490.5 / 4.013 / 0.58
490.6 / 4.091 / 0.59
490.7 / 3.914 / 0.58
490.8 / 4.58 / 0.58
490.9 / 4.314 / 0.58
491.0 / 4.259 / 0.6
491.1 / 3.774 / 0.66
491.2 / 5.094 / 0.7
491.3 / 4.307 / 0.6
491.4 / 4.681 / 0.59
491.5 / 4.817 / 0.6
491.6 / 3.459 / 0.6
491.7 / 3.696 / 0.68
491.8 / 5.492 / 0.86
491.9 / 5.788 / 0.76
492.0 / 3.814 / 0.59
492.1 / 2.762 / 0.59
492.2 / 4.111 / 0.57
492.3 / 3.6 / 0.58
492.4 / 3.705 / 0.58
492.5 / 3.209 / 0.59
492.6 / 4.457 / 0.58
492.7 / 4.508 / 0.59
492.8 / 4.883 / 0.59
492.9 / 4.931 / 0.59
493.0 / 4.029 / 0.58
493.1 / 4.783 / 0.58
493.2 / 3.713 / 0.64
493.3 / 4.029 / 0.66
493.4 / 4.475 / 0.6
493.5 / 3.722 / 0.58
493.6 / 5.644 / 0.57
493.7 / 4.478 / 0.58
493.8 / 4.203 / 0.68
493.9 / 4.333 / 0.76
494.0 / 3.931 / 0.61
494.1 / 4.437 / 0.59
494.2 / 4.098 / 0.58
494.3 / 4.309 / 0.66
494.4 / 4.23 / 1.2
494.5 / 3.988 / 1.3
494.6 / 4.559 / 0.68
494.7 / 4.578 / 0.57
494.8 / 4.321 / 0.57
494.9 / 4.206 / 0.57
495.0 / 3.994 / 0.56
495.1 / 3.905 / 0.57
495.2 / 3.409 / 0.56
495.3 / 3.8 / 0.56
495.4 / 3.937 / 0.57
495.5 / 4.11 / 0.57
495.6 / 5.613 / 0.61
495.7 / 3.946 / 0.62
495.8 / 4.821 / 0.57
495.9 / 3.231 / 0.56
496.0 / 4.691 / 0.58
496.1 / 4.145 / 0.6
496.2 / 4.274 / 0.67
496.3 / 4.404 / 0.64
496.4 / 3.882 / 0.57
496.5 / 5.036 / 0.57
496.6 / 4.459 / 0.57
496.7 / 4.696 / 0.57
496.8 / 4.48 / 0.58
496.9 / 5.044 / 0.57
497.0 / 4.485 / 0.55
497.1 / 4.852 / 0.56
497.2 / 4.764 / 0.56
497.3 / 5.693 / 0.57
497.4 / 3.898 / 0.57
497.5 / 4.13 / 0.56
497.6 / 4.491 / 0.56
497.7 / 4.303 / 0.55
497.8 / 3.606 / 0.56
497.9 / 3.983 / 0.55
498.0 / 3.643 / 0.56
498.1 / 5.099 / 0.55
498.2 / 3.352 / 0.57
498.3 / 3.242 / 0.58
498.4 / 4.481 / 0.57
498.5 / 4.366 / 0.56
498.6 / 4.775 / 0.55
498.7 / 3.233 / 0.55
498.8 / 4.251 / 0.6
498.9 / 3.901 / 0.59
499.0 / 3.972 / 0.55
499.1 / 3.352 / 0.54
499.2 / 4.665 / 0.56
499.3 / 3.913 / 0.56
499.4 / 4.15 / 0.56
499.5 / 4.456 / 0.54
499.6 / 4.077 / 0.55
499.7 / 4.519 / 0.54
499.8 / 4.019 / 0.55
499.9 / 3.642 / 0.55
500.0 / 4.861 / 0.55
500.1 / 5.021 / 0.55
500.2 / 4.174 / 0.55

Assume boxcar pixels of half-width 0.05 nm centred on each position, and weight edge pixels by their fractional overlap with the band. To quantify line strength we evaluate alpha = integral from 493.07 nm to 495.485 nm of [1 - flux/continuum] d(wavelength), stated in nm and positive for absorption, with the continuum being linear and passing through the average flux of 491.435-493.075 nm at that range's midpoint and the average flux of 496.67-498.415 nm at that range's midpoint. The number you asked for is 0.03 nm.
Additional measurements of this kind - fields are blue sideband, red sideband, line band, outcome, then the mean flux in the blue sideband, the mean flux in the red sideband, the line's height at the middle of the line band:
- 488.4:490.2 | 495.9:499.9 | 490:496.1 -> 0.15 nm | 4.39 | 4.26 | 4.33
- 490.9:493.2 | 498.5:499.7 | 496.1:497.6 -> -0.15 nm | 4.27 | 4.1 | 4.15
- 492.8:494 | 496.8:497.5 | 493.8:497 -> 0.20 nm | 4.4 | 4.72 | 4.57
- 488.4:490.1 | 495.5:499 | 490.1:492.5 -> 0.12 nm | 4.42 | 4.32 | 4.39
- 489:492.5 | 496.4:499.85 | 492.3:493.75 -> 0.00 nm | 4.3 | 4.27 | 4.29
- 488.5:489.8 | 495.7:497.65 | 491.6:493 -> 0.11 nm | 4.59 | 4.48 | 4.54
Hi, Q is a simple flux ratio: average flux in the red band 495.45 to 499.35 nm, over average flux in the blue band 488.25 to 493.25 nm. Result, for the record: 1.0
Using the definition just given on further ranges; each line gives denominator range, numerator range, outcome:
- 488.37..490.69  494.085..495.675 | 0.98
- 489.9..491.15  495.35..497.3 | 1.11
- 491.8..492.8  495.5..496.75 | 1.07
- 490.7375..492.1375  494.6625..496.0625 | 0.96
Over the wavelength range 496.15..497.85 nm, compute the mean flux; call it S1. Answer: 4.5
